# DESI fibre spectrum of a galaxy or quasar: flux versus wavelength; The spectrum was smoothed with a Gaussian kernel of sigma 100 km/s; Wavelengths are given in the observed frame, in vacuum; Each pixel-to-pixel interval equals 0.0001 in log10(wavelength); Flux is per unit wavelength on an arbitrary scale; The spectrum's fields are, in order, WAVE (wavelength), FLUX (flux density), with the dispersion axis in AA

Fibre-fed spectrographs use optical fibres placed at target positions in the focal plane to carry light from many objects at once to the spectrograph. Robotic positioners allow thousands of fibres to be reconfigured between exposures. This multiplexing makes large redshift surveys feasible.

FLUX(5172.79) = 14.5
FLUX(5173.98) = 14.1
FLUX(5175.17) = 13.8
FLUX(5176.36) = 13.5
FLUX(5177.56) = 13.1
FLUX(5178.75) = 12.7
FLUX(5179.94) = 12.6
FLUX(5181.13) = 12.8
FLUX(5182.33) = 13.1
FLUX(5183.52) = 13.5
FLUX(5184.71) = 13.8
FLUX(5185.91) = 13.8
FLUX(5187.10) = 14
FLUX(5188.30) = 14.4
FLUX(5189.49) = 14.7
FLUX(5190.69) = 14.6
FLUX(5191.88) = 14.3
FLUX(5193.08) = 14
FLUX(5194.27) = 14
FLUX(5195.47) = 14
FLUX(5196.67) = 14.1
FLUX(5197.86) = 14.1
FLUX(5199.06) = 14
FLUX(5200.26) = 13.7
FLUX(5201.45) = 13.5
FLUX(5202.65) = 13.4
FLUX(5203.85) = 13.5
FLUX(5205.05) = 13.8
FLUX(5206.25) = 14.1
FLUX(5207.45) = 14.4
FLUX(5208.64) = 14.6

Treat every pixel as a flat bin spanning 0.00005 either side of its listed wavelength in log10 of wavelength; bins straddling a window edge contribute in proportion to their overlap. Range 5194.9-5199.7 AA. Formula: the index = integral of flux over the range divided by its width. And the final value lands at 14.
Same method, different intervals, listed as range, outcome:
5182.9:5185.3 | 13.7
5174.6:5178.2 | 13.4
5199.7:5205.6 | 13.6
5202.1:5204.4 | 13.4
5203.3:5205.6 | 13.6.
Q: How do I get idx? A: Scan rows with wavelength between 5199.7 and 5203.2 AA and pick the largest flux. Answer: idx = 13.7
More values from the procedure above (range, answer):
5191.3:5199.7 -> 14.3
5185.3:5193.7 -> 14.7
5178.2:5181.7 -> 12.8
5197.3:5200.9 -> 14.1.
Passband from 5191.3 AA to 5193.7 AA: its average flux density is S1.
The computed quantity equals 14.2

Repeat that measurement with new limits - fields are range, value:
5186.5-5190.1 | 14.4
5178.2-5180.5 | 12.7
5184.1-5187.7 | 13.9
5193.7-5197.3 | 14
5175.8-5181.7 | 12.9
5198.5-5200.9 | 13.9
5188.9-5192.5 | 14.5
